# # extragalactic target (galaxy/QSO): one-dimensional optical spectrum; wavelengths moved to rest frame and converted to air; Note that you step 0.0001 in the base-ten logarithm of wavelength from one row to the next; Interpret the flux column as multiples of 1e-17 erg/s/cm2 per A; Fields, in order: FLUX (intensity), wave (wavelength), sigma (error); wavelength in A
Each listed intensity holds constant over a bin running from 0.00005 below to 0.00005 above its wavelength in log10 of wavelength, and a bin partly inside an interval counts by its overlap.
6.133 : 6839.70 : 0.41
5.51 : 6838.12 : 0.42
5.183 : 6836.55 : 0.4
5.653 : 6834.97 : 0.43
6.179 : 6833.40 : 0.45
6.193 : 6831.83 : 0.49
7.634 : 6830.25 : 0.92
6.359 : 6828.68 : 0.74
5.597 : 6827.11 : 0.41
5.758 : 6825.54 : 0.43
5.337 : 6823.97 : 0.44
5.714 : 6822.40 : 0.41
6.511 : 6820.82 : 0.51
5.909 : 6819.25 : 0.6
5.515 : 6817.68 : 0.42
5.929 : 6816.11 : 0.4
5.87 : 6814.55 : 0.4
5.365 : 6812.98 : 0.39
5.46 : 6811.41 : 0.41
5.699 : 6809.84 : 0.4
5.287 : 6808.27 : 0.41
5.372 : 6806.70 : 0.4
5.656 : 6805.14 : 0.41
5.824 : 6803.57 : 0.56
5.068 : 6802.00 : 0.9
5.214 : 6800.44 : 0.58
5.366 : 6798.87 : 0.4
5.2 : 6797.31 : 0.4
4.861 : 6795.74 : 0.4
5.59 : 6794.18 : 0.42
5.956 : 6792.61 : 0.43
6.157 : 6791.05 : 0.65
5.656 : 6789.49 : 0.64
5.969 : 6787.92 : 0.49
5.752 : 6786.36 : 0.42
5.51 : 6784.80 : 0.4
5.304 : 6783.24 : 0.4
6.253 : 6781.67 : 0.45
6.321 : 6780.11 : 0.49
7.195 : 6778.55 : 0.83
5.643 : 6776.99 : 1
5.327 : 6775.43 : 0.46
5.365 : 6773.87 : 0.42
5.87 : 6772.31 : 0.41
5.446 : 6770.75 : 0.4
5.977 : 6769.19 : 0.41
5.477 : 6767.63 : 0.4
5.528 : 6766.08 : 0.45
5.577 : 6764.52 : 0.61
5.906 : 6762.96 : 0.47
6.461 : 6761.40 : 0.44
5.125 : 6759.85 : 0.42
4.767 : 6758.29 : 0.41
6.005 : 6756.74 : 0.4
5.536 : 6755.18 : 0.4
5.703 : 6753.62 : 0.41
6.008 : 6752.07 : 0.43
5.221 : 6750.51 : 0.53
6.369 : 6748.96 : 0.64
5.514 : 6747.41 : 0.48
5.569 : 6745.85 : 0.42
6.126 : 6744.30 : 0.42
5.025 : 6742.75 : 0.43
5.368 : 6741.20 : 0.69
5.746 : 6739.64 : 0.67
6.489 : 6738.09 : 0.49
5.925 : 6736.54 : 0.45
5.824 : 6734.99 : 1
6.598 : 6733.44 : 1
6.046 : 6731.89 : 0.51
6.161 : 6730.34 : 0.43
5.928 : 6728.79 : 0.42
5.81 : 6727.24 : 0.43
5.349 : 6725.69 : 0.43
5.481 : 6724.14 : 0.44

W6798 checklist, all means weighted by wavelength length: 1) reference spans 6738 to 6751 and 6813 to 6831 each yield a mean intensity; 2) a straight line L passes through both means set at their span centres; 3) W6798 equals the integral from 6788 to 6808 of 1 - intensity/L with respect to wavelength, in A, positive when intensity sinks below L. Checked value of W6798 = 1.3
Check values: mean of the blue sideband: 5.69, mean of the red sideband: 5.98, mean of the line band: 5.5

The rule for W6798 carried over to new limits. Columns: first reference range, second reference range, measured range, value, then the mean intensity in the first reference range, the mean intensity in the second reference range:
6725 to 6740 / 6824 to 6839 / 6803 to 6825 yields 1.12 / 6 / 5.97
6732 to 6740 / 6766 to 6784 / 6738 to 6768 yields 1.68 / 6.13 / 5.82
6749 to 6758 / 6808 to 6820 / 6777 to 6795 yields -0.90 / 5.7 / 5.64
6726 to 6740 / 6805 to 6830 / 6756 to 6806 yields 1.82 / 6.05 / 5.75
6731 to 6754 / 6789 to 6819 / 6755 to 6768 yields 0.32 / 5.84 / 5.54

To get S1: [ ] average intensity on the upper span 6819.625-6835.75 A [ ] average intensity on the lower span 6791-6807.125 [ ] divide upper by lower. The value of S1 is 1.12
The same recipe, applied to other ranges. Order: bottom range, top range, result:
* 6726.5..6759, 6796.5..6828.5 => 0.97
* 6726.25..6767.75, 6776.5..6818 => 0.98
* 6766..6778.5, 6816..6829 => 1.03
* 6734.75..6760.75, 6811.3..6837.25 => 1.04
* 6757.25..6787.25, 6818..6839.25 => 1.04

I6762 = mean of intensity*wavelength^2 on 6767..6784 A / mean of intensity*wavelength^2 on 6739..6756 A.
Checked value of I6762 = 1.04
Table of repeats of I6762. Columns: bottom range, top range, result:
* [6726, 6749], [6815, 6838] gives 1.04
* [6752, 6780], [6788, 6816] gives 0.98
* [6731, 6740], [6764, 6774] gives 0.93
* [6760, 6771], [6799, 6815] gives 0.96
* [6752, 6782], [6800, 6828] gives 0.99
